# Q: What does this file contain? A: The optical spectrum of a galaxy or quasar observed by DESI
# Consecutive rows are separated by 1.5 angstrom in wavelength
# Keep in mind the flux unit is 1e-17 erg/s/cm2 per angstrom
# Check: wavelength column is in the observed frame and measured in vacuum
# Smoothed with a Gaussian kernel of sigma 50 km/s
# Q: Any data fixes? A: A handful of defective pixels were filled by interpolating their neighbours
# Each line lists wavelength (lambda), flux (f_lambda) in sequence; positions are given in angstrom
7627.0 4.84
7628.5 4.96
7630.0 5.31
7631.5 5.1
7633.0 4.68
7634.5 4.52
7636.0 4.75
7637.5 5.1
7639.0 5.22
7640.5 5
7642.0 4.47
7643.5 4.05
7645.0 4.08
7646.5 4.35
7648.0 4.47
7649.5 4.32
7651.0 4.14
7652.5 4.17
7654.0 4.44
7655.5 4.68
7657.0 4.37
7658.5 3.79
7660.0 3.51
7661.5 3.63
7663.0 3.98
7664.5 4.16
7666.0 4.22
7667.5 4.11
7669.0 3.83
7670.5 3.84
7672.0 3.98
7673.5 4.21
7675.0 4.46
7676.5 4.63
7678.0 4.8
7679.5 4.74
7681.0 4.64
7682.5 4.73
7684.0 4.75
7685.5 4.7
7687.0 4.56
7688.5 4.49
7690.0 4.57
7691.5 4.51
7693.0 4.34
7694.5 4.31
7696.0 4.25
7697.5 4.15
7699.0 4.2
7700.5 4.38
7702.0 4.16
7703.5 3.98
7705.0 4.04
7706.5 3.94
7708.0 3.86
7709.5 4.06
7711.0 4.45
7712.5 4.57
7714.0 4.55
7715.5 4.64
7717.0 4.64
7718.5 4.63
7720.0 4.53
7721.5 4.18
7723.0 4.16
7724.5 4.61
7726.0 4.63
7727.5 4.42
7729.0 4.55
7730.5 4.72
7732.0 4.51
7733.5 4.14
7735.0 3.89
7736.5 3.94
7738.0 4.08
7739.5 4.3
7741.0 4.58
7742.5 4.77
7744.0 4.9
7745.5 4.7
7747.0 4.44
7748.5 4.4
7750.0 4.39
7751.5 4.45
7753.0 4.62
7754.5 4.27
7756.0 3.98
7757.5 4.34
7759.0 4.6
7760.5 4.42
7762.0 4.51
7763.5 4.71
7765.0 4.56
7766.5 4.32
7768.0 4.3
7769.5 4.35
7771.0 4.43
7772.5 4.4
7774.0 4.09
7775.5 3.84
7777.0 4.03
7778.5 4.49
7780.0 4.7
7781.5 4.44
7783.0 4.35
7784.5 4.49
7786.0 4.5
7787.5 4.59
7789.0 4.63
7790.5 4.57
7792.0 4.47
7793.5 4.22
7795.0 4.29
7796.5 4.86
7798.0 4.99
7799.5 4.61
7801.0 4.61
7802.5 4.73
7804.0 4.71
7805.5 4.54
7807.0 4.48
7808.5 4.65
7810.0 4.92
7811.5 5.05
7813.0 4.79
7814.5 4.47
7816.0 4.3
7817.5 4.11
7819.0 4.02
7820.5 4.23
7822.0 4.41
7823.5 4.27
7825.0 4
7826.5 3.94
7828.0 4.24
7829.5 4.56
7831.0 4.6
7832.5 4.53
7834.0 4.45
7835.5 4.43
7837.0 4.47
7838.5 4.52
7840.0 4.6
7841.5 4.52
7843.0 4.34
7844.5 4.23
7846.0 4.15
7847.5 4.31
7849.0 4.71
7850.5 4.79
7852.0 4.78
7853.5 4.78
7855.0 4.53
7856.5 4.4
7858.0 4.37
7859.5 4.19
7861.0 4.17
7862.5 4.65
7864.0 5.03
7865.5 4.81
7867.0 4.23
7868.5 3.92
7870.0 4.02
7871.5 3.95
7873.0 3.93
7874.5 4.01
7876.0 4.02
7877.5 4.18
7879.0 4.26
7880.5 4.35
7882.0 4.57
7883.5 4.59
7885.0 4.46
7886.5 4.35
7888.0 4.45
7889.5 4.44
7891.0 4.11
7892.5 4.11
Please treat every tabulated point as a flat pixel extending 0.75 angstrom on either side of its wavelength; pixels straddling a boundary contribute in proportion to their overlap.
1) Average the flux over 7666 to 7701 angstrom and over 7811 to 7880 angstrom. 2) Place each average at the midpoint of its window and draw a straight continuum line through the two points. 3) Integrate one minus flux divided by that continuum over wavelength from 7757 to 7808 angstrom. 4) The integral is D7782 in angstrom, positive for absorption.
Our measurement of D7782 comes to -1.1 angstrom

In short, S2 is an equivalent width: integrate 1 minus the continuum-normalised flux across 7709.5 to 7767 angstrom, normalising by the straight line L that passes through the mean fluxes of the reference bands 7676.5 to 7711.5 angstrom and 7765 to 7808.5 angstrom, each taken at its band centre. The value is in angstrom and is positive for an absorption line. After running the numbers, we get -0.3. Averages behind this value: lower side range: 4.38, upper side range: 4.47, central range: 4.45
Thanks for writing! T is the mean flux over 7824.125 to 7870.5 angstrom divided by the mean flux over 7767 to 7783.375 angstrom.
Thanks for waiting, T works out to 1.03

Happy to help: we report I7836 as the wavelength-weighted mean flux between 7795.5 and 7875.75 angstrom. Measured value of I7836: 4.45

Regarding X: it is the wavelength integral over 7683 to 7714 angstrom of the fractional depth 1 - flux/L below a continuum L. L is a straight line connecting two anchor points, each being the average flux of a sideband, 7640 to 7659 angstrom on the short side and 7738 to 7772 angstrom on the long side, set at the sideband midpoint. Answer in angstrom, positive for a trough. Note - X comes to 0.5 angstrom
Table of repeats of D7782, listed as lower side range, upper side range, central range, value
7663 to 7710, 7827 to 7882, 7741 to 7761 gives -0.7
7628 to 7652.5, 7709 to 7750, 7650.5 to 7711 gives 3.9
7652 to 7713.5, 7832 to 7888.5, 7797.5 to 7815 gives -1.4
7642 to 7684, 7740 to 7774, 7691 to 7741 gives 0.6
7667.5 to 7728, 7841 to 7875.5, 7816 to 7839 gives 0.3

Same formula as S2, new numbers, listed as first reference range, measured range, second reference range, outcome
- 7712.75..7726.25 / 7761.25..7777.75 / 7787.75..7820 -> 0.8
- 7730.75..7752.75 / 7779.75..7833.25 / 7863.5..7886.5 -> -1.8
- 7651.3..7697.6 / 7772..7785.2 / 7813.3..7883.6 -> 0.1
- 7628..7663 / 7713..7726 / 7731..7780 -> -0.3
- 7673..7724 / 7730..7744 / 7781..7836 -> 0.3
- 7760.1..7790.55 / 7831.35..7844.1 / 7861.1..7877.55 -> -0.5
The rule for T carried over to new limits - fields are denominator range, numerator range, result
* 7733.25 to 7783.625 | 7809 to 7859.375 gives 1.02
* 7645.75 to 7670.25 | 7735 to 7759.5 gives 1.07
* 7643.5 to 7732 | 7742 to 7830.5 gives 1.03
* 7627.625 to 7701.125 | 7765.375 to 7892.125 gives 1.00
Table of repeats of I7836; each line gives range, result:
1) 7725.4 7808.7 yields 4.45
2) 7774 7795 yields 4.39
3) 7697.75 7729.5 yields 4.34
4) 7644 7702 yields 4.3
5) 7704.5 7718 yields 4.32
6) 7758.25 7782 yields 4.39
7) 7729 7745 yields 4.4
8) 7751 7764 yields 4.43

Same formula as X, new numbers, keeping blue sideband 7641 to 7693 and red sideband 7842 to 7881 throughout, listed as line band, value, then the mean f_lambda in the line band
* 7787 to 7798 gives -0.5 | 4.55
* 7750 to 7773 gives -0.5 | 4.42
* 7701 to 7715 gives 0.4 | 4.19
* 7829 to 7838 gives -0.3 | 4.51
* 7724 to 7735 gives -0.4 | 4.47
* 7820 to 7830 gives 0.3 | 4.23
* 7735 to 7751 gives -0.4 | 4.42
